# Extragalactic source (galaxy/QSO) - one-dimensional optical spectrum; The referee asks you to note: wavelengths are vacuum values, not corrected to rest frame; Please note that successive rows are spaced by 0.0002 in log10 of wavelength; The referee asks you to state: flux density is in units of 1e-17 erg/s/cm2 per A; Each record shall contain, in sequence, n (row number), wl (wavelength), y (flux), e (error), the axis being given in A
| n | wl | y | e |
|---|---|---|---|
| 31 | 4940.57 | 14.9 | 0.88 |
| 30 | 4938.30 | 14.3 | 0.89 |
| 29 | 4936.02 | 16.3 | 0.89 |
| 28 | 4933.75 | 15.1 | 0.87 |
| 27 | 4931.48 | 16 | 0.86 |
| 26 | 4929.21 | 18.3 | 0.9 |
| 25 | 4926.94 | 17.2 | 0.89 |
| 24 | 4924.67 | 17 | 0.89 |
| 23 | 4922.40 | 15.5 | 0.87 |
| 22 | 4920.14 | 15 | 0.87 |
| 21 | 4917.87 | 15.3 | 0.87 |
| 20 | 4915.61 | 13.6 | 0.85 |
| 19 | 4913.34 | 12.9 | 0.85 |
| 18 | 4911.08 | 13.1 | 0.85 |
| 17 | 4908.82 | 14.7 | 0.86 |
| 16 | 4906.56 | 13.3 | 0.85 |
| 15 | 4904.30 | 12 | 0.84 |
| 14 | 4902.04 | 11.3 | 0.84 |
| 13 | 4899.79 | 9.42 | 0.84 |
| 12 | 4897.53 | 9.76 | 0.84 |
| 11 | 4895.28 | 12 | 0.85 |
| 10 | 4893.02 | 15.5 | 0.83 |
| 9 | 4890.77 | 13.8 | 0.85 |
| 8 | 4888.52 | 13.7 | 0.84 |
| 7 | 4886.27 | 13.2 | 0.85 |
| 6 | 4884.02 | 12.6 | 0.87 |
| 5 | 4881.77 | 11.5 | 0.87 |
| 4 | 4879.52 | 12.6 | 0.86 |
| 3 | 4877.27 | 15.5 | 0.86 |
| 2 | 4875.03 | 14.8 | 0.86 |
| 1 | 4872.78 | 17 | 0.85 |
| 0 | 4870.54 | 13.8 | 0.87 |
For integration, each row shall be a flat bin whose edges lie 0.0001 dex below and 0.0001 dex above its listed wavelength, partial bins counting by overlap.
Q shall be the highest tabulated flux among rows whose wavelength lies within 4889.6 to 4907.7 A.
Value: 15.5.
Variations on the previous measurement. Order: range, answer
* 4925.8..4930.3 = 18.3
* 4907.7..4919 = 15.3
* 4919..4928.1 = 17.2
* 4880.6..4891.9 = 13.8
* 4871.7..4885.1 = 17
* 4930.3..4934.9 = 16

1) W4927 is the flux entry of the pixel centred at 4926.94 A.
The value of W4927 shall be 17.2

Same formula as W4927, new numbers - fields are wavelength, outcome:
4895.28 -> 12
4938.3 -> 14.3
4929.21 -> 18.3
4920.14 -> 15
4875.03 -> 14.8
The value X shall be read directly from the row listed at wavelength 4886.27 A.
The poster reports 13.2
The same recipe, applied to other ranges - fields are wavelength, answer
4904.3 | 12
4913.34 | 12.9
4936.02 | 16.3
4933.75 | 15.1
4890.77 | 13.8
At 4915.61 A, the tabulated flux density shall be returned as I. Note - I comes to 13.6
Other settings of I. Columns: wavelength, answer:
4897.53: 9.76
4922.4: 15.5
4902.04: 11.3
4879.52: 12.6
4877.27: 15.5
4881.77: 11.5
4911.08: 13.1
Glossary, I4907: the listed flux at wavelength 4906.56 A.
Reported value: 13.3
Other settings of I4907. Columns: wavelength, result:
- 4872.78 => 17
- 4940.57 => 14.9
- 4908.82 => 14.7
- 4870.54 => 13.8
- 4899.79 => 9.42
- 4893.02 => 15.5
